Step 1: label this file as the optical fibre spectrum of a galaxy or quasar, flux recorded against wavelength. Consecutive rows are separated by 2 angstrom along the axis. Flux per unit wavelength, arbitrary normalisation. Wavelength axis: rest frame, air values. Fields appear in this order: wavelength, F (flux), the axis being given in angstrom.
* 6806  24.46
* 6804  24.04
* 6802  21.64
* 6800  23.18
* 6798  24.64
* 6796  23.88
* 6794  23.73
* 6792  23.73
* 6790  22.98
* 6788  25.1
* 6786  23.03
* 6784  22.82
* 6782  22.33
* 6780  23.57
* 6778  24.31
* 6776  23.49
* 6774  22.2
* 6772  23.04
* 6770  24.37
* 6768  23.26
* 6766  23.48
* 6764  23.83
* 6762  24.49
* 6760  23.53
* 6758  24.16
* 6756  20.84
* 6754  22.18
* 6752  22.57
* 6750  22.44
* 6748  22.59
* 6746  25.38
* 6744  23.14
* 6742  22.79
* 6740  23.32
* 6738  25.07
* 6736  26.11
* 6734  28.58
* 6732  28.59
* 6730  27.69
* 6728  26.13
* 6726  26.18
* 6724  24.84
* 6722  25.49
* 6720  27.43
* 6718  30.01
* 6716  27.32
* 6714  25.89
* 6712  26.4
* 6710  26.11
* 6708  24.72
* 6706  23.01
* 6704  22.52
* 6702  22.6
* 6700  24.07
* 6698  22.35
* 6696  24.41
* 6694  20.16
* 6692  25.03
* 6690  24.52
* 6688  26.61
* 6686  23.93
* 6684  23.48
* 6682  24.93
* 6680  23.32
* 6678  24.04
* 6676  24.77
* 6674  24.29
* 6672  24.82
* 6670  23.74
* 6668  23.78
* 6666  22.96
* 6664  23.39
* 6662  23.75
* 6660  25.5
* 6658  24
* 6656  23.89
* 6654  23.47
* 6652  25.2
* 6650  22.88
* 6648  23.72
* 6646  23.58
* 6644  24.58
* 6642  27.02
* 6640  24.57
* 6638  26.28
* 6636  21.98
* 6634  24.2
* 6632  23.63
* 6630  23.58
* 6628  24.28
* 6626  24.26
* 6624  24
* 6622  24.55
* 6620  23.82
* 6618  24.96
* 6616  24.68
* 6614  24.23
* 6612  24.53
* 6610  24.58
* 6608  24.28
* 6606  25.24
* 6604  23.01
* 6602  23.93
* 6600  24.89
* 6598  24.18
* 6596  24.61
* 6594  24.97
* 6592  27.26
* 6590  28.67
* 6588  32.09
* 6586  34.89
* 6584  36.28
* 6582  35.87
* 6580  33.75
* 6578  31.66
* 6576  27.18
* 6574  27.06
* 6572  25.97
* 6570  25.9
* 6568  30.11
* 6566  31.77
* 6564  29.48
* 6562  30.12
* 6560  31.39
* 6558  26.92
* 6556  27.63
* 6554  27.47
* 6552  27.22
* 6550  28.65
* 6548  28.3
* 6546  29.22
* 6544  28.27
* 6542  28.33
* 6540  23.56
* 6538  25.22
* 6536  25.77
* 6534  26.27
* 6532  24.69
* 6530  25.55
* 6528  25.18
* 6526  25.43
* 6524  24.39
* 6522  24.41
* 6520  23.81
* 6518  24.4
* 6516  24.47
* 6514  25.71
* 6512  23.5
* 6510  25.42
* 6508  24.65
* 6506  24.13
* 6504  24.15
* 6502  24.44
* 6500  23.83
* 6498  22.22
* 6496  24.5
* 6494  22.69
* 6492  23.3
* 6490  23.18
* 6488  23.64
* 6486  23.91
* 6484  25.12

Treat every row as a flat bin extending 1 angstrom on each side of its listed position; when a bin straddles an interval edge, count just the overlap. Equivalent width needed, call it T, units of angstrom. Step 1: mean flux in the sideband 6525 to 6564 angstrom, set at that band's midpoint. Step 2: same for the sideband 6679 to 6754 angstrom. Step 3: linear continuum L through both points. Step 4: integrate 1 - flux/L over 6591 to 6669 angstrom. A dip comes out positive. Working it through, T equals 5.1 angstrom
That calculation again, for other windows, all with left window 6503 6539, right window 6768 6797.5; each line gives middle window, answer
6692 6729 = -1.7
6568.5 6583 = -3.0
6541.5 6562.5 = -3.2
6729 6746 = -1.4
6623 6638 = 0.2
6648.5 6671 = 0.2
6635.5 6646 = -0.3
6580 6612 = -4.3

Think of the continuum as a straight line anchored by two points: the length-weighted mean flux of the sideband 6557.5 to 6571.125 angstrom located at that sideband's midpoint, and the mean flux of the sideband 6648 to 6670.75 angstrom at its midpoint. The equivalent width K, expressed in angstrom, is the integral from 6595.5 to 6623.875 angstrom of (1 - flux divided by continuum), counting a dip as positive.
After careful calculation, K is 2.5 angstrom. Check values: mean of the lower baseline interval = 29.4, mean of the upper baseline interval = 23.9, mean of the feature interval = 24.4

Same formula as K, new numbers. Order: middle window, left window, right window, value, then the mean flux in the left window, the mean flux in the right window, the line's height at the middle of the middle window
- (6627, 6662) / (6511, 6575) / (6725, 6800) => 1.7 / 26.8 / 24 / 25.5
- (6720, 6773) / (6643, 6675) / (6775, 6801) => -1.6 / 24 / 23.6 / 23.7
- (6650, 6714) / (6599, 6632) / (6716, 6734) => 4.8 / 24.3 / 27.1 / 26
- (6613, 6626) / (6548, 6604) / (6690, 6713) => 1.3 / 28.8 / 23.8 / 27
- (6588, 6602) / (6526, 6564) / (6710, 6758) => 0.3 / 27.2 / 25.3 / 26.7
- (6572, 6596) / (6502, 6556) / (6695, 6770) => -4.7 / 25.7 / 24.7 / 25.4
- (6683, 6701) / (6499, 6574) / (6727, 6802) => 0.6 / 26.4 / 23.9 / 24.7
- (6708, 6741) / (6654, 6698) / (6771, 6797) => -3.9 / 24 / 23.4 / 23.7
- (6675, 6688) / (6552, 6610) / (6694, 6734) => 1.0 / 28.4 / 25.5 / 26.2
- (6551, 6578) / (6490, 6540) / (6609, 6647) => -4.4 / 24.5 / 24.4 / 24.4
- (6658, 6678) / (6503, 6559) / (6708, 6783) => 0.8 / 25.8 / 24.7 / 25.1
